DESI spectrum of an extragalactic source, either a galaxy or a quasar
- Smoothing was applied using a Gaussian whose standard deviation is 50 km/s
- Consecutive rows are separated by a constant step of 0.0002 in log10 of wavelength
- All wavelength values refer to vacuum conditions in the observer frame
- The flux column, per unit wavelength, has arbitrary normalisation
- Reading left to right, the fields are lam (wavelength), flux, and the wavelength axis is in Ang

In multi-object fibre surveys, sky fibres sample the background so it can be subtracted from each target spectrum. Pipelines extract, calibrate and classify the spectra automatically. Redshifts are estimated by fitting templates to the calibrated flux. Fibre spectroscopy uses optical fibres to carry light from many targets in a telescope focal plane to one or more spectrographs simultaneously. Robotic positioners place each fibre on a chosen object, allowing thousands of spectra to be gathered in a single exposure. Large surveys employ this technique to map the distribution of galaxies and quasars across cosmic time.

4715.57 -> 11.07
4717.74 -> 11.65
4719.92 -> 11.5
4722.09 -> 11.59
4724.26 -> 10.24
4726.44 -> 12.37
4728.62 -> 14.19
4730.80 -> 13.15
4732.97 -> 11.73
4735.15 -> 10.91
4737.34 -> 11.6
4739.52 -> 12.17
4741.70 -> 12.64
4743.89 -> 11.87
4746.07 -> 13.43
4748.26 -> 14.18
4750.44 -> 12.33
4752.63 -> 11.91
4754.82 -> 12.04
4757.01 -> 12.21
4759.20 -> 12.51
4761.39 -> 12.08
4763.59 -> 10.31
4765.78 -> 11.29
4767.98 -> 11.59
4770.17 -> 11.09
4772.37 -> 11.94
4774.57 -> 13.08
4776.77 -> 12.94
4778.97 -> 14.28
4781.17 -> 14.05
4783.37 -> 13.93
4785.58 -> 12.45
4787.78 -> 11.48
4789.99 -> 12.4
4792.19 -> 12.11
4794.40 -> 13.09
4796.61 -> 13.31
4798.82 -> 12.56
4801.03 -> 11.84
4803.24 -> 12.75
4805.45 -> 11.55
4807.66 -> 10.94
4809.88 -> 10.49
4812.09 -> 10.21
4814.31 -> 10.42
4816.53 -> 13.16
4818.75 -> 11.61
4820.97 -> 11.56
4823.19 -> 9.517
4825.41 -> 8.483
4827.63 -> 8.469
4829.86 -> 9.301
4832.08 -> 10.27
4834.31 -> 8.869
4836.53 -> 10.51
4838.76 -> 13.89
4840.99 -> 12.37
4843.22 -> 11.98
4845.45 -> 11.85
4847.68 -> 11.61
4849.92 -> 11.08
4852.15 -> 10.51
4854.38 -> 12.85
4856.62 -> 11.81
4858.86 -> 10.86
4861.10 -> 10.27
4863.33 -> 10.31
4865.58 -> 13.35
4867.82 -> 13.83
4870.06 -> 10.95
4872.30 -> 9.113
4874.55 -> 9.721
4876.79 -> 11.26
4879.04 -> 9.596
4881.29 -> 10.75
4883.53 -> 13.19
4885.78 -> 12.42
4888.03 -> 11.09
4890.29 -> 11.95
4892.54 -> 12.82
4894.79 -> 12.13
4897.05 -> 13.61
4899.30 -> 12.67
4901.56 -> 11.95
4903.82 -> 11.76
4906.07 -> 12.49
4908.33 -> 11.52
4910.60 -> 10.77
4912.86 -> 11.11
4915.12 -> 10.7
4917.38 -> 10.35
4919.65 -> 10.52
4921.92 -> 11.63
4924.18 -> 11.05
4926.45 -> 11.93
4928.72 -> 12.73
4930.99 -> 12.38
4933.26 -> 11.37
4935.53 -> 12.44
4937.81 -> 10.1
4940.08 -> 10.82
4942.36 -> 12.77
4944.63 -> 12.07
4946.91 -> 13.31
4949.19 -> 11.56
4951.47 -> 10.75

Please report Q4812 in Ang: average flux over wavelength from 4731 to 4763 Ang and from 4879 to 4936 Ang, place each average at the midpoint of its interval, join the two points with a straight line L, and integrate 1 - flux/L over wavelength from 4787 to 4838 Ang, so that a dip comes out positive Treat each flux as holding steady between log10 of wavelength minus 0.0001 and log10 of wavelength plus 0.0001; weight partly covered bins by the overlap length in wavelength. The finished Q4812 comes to 4.06 Ang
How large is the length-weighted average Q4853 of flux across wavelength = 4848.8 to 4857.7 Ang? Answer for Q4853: 11.6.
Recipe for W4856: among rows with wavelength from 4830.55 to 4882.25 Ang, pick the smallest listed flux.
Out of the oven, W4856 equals 8.869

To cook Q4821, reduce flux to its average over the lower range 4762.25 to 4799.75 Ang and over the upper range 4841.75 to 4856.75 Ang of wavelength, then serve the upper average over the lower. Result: 0.94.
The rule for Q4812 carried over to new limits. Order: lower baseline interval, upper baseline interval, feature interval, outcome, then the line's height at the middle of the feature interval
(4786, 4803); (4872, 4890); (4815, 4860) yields 2.7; 11.7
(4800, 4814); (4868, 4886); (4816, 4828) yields 0.8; 11.2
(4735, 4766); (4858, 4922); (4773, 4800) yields -2.2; 12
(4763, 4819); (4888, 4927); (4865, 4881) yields 1.1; 11.8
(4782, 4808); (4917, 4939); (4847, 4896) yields 1.9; 11.9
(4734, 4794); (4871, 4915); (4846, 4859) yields 0.3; 11.8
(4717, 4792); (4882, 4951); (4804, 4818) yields 1.1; 12.1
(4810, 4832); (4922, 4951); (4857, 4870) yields -0.9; 10.9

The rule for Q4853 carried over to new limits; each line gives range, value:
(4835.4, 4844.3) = 12.2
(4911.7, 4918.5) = 10.7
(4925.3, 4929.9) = 12.3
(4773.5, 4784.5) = 13.7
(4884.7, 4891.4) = 11.8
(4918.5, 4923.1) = 11.1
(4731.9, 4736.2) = 11.3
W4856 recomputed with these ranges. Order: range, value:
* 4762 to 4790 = 10.31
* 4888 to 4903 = 11.09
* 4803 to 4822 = 10.21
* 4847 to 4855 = 10.51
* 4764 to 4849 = 8.469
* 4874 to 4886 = 9.596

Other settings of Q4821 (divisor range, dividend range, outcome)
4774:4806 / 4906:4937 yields 0.89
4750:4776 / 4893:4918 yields 0.99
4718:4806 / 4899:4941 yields 0.93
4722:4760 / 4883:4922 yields 0.96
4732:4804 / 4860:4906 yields 0.94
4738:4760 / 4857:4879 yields 0.88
